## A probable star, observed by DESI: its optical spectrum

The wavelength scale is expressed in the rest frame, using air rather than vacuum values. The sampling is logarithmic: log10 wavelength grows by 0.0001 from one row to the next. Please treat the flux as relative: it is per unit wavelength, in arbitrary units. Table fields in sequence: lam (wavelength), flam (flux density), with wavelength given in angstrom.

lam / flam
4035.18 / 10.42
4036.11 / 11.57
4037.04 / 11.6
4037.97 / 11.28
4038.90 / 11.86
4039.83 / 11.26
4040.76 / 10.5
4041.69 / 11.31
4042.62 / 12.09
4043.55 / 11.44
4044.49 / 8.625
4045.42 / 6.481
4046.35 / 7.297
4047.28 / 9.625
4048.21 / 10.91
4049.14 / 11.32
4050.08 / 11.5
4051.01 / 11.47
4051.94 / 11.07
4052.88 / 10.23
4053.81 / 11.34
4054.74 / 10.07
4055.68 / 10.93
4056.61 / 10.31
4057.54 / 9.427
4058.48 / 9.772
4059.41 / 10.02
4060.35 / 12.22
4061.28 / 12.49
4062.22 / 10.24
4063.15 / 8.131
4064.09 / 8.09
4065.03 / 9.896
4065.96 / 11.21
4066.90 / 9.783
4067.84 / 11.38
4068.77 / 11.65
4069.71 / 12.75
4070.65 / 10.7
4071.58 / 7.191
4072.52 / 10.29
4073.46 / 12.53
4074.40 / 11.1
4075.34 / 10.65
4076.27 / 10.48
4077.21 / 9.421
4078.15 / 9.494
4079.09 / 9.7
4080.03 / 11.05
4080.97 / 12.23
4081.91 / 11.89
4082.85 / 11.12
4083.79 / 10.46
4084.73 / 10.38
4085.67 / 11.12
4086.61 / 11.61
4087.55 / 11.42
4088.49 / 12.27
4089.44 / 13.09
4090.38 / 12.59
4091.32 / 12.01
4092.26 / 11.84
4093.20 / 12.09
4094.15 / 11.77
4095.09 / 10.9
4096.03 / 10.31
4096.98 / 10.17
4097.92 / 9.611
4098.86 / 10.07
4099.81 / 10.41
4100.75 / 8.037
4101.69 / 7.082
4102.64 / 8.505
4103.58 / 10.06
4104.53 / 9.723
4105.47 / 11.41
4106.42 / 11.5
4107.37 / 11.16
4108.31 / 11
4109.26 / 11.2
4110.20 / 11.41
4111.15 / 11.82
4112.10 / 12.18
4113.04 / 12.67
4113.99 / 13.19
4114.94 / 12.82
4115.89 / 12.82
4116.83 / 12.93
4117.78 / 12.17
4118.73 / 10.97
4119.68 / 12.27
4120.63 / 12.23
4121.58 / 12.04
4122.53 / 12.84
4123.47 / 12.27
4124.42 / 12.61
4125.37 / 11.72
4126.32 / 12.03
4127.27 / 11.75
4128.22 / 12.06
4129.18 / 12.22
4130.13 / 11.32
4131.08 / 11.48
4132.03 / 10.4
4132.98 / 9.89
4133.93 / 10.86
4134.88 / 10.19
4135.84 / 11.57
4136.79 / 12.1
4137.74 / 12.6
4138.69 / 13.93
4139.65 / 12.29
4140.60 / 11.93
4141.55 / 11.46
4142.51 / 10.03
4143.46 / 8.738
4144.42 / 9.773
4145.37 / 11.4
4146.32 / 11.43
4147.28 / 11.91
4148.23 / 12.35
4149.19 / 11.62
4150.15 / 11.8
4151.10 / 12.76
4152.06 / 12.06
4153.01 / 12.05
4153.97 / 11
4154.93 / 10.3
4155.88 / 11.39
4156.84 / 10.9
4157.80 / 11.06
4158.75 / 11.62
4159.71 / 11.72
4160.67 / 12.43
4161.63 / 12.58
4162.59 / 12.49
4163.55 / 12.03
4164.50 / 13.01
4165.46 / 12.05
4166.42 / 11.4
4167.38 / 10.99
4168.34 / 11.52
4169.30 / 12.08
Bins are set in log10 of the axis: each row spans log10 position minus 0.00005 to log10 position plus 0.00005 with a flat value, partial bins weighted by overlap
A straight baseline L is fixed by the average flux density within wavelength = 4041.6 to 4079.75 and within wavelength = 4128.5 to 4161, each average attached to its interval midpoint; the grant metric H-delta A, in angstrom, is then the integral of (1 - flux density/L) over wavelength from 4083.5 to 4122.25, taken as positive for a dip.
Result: -1.3 angstrom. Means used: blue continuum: 10.4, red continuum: 11.4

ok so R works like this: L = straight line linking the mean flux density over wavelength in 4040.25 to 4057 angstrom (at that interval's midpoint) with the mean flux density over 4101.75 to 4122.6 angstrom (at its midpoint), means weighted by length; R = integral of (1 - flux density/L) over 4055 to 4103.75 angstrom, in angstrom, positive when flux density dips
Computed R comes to 1.43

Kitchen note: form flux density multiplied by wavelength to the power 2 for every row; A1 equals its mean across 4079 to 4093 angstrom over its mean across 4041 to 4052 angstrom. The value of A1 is 1.15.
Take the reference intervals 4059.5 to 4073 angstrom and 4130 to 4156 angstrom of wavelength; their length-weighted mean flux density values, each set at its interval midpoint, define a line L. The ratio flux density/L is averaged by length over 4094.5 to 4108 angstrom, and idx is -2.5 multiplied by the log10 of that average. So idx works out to 0.094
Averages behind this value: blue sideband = 10.4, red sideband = 11.4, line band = 9.96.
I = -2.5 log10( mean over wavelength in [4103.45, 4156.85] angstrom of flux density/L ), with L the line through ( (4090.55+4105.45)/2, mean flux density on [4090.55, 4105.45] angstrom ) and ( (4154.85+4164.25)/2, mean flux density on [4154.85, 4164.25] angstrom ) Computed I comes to -0.06 mag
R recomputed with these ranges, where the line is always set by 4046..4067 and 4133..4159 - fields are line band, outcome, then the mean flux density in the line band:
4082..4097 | -1.05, 11.5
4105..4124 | -1.72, 12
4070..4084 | 0.01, 10.6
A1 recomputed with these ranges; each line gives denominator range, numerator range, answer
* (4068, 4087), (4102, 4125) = 1.10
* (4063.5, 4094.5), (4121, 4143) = 1.09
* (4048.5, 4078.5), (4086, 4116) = 1.08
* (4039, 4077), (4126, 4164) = 1.15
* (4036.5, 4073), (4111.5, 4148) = 1.17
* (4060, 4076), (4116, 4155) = 1.14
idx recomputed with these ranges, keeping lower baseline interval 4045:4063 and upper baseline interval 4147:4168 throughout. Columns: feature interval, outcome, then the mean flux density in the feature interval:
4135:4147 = 0.01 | 11.4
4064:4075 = -0.01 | 10.6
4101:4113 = 0.05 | 10.6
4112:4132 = -0.08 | 12.2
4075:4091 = -0.04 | 11.1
